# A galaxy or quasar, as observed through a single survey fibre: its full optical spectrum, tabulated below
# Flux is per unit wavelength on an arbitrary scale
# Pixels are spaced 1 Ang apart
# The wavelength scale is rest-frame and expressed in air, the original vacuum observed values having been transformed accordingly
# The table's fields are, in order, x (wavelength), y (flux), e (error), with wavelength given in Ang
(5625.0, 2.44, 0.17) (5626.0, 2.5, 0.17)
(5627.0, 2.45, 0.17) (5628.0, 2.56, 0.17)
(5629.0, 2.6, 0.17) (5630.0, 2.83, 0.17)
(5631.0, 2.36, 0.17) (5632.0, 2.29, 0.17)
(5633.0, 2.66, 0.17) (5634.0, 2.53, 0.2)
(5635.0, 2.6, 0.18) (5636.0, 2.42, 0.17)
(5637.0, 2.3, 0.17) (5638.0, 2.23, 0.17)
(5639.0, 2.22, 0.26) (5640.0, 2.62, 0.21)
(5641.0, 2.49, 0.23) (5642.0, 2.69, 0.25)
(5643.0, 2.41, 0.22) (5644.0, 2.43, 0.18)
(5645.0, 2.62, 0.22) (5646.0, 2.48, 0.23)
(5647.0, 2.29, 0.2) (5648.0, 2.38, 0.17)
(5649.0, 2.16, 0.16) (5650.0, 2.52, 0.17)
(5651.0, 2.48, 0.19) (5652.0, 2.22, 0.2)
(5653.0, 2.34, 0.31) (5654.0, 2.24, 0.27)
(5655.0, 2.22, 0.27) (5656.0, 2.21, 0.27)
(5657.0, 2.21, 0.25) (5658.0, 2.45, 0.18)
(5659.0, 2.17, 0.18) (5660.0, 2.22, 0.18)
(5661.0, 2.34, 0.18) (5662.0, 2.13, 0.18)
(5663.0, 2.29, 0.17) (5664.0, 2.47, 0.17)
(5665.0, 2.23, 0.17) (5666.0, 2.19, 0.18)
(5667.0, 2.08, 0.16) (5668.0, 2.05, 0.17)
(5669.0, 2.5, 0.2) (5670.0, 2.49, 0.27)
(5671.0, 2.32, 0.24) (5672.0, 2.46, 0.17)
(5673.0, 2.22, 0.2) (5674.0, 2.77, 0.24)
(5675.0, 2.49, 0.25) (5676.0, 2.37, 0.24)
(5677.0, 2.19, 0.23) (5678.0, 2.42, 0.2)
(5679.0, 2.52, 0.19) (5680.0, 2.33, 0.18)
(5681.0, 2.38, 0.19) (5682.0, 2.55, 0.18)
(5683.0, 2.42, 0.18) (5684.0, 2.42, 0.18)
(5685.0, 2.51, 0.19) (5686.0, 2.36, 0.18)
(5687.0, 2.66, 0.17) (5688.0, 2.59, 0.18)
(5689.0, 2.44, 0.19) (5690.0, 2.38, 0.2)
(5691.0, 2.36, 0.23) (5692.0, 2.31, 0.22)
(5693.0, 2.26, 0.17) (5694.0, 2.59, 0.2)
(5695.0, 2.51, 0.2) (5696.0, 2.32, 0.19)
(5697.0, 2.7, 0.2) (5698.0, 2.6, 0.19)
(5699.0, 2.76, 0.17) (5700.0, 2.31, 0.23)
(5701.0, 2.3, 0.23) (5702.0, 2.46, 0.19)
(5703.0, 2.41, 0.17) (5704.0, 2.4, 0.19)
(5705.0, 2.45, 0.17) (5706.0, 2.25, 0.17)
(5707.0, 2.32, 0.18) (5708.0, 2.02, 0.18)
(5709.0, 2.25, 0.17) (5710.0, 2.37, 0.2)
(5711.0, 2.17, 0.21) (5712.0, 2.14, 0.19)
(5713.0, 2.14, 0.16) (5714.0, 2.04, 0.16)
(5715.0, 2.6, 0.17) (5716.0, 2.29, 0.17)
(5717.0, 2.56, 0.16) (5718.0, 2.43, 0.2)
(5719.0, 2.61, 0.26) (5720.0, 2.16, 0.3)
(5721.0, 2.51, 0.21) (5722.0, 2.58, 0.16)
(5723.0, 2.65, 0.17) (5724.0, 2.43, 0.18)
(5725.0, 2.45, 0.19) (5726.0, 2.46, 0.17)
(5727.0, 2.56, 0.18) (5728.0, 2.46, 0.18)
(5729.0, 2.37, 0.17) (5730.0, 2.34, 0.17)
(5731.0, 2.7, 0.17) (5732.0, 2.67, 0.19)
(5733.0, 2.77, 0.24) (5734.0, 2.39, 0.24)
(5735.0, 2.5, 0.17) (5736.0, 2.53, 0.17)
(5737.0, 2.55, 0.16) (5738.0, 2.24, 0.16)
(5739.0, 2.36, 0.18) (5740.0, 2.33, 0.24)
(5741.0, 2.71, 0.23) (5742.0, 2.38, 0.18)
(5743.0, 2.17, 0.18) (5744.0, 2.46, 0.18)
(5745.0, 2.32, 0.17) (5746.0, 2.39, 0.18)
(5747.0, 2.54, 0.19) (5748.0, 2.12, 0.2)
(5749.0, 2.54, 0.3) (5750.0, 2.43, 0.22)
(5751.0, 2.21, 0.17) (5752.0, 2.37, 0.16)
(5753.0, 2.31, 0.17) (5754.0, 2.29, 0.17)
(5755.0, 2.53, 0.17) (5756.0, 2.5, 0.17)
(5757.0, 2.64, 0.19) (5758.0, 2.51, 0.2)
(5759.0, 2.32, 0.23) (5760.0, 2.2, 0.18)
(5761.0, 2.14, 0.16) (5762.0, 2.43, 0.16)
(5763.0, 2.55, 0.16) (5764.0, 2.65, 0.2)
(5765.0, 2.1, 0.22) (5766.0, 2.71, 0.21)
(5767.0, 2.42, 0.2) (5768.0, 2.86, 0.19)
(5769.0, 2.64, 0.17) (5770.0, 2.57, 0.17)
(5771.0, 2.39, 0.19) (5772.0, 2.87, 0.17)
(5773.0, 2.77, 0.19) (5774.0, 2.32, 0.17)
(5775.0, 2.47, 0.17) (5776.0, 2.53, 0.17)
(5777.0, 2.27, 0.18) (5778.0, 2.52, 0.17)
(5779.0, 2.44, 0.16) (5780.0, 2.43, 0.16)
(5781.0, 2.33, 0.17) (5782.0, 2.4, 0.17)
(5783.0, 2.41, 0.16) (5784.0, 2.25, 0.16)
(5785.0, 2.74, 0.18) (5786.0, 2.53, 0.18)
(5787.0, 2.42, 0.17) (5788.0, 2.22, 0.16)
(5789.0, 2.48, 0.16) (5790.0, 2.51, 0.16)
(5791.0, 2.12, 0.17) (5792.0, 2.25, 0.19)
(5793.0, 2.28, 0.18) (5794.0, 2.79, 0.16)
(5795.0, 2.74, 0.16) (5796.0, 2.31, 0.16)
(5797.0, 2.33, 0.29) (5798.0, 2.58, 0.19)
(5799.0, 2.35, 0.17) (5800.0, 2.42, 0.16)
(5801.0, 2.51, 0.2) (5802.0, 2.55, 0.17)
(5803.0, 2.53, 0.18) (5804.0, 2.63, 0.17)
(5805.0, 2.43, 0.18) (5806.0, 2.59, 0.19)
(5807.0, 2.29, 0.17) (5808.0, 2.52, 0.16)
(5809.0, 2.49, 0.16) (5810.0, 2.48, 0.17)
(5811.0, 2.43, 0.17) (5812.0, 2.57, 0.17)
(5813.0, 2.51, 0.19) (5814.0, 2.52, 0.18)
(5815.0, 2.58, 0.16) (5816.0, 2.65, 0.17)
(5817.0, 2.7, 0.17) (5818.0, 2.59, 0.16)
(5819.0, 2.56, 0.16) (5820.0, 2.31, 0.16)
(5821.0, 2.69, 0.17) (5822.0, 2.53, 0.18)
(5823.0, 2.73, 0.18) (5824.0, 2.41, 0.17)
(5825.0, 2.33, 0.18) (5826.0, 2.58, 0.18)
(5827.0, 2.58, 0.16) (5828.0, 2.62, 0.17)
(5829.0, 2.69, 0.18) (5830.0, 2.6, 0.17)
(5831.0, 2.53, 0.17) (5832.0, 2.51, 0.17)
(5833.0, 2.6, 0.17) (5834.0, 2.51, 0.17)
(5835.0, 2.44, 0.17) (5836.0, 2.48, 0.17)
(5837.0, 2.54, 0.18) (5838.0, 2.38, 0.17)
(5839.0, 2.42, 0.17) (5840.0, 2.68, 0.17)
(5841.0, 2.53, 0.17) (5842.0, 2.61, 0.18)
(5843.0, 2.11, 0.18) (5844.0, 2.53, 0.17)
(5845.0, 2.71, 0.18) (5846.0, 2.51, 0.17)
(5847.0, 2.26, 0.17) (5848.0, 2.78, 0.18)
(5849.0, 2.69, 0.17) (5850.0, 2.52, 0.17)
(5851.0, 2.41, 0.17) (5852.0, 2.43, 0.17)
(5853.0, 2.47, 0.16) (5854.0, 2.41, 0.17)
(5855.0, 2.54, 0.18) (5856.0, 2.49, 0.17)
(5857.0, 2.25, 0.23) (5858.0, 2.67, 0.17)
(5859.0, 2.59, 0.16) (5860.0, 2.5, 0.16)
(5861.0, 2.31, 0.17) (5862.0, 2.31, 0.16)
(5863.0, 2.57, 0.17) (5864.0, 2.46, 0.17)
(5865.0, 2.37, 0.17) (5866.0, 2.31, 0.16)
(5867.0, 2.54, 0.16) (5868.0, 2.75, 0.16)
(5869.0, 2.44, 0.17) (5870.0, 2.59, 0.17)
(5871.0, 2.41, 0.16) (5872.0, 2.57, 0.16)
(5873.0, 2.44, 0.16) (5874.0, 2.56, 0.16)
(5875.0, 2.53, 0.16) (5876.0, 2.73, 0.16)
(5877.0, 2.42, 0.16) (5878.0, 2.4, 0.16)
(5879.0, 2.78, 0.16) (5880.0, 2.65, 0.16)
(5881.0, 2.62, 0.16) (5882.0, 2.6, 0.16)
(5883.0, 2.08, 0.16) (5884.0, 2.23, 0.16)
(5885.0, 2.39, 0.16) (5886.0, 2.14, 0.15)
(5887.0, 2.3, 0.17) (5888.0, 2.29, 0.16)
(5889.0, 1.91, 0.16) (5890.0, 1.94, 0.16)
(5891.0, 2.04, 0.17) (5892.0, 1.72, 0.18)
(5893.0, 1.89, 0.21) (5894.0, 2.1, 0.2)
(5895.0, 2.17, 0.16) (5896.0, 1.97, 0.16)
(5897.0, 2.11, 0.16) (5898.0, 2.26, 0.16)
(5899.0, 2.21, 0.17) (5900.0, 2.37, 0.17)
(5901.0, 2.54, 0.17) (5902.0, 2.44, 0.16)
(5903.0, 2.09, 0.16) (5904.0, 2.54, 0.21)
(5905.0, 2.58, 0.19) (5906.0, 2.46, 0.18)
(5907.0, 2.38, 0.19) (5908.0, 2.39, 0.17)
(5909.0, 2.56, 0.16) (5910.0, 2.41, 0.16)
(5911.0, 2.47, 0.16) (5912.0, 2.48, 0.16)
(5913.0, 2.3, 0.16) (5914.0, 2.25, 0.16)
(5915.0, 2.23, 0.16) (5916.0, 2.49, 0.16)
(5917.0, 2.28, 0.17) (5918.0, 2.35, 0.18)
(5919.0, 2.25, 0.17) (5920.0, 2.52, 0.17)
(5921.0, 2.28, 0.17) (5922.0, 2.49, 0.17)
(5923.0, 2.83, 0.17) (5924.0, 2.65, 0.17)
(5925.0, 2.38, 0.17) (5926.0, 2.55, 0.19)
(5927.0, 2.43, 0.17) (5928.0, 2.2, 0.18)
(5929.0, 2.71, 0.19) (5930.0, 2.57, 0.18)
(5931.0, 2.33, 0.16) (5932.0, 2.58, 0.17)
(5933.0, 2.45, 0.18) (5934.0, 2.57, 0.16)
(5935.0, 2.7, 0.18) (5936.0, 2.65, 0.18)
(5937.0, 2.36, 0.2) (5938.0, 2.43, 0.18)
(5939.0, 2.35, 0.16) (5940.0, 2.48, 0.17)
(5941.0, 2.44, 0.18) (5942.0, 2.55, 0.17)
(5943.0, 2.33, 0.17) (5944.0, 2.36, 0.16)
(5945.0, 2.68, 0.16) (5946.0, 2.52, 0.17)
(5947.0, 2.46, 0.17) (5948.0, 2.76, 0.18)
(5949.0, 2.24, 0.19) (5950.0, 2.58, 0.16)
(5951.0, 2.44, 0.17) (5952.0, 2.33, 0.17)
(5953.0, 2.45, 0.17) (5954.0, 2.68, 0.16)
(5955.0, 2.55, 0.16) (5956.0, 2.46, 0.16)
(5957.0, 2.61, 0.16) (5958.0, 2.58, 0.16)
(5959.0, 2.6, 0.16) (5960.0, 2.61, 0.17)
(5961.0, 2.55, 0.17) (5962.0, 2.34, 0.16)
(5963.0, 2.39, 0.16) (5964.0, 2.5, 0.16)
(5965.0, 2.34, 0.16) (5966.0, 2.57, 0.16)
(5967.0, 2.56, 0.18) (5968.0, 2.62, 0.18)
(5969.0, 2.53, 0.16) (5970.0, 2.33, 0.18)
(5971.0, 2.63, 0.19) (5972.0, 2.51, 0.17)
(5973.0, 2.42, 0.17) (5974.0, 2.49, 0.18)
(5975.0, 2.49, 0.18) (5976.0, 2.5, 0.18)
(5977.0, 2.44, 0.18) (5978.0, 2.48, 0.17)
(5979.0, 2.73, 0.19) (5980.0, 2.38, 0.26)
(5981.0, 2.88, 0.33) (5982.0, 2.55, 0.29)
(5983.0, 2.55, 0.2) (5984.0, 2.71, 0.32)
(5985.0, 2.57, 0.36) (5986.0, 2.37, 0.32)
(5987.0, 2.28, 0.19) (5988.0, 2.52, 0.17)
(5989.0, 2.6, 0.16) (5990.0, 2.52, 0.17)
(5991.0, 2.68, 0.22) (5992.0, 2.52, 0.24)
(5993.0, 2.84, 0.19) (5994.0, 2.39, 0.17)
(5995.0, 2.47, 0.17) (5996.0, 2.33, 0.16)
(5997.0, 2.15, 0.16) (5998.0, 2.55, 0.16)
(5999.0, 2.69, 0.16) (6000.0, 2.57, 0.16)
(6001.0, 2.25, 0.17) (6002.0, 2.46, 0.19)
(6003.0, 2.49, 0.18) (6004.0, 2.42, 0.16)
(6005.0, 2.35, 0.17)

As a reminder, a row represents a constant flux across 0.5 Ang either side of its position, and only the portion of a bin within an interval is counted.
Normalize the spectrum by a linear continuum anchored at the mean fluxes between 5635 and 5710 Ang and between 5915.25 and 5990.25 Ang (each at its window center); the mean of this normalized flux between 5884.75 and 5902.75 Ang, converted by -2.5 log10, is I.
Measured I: 0.152 mag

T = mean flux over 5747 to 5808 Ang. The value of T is 2.45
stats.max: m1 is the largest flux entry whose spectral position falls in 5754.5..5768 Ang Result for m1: 2.86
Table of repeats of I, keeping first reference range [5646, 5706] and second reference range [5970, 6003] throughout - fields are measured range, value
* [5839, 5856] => -0.024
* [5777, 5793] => 0.014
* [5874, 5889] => 0.018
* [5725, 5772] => -0.019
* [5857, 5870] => -0.009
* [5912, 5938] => 0.014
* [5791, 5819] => -0.028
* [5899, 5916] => 0.034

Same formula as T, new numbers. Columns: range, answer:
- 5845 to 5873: 2.49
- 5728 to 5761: 2.42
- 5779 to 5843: 2.49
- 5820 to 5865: 2.51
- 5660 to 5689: 2.38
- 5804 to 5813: 2.49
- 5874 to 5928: 2.35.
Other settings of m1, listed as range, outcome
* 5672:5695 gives 2.77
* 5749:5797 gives 2.87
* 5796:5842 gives 2.73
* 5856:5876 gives 2.75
